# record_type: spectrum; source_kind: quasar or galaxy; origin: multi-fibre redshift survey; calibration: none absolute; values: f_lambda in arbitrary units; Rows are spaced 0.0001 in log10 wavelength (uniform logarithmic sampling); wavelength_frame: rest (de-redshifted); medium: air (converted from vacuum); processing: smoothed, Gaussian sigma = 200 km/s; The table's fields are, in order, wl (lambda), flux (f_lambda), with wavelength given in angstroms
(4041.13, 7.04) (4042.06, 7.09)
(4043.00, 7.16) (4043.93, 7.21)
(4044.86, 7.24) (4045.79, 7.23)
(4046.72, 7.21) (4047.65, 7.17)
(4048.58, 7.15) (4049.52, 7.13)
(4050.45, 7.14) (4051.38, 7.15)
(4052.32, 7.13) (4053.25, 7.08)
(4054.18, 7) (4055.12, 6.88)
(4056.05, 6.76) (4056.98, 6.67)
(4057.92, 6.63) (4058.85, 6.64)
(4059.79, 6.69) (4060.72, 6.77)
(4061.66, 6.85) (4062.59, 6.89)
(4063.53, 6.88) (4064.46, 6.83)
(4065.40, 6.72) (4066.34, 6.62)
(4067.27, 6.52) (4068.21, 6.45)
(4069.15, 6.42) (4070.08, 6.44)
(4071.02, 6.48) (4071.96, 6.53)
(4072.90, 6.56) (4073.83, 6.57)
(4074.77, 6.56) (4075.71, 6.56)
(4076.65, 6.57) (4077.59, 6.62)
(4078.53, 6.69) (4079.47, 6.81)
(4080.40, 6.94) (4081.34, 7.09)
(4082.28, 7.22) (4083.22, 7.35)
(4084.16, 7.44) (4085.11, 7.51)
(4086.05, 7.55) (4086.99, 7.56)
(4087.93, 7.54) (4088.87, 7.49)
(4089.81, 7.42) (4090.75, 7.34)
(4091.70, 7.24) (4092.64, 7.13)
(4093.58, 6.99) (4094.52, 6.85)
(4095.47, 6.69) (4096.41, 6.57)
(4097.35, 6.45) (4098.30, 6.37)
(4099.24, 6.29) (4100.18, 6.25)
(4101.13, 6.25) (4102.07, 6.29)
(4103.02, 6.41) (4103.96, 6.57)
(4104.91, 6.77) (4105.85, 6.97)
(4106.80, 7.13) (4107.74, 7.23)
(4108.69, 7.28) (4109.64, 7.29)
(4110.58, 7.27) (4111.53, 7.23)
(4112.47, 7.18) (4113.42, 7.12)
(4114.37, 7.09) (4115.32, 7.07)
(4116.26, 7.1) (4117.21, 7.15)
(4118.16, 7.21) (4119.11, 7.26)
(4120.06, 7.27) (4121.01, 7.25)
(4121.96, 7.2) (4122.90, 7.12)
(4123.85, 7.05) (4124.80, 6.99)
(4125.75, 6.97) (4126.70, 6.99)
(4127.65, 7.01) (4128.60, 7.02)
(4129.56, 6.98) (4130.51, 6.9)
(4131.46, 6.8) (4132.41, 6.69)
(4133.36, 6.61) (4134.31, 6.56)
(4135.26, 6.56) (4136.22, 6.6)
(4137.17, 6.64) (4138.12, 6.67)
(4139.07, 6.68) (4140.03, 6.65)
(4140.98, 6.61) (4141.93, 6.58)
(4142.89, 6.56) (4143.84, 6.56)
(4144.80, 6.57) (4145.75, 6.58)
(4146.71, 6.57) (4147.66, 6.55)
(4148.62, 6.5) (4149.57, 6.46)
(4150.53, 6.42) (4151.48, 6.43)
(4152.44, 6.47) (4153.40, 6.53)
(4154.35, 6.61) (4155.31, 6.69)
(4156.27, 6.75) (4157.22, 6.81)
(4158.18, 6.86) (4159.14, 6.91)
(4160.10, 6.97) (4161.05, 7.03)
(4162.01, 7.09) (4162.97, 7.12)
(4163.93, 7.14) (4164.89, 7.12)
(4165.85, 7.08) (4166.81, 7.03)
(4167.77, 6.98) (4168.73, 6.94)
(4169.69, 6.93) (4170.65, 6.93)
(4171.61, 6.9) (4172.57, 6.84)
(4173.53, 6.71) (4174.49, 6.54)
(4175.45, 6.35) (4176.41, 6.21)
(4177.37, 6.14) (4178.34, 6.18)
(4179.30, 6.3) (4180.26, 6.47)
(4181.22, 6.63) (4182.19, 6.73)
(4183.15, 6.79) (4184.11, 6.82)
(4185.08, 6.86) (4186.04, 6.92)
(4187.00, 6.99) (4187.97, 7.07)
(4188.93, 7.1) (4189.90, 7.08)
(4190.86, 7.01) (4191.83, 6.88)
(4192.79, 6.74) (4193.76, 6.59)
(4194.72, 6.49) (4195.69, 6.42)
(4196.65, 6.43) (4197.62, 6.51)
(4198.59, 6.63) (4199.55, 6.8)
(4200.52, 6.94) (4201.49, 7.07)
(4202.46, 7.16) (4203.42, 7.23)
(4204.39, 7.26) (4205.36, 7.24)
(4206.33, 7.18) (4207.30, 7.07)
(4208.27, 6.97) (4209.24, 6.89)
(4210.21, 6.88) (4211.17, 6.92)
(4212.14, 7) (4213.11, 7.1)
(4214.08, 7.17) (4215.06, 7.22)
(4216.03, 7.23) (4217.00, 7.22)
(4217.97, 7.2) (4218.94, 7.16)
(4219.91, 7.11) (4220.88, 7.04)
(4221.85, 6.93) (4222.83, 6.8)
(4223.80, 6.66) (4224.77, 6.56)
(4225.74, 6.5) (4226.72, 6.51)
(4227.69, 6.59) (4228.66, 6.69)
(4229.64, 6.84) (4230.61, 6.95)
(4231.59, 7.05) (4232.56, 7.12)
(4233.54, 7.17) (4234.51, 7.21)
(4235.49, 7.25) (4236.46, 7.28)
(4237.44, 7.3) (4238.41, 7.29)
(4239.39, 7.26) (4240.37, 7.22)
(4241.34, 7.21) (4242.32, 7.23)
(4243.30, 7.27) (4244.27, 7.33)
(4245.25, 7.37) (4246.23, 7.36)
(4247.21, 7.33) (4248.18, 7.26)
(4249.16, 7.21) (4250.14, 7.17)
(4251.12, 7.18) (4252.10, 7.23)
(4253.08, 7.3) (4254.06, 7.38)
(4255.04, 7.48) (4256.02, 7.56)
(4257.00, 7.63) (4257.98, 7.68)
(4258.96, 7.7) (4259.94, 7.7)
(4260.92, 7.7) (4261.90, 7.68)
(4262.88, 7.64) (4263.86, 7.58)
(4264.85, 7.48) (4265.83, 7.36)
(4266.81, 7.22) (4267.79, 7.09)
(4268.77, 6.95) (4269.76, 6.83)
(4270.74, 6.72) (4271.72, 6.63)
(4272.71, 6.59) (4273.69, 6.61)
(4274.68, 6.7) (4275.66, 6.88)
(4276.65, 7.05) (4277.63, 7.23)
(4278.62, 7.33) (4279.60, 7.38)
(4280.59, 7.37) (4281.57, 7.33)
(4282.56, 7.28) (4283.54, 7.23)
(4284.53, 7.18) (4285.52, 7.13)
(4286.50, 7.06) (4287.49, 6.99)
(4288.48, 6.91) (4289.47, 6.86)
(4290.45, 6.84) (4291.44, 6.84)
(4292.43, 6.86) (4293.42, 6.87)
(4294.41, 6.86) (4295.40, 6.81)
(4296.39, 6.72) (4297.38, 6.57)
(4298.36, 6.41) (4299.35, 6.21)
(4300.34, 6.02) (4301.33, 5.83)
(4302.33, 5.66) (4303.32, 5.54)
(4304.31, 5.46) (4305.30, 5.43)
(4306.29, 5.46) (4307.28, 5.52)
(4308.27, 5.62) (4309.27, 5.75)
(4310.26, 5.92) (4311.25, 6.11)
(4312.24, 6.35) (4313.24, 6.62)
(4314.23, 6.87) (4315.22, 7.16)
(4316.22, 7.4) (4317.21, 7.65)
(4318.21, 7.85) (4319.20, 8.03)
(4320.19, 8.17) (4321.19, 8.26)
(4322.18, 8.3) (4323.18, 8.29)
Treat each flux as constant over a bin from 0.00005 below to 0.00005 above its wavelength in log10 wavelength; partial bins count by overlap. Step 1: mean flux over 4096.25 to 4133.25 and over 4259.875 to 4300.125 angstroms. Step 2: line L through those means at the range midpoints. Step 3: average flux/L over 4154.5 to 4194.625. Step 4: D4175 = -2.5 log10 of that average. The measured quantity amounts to 0.02 mag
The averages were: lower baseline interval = 6.92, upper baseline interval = 7.03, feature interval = 6.81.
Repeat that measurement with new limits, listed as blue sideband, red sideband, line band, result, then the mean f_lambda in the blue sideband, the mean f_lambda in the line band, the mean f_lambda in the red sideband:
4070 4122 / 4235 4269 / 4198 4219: 0.03 mag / 6.95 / 7.06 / 7.37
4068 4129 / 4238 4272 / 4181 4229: 0.05 mag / 6.95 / 6.9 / 7.33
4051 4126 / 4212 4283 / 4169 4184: 0.07 mag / 6.91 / 6.59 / 7.16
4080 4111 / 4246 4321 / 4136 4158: 0.06 mag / 6.99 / 6.59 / 6.93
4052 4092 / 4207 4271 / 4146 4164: 0.05 mag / 6.89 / 6.72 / 7.17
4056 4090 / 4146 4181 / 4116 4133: -0.04 mag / 6.86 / 7.05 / 6.71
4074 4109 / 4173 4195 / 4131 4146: 0.03 mag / 6.91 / 6.62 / 6.68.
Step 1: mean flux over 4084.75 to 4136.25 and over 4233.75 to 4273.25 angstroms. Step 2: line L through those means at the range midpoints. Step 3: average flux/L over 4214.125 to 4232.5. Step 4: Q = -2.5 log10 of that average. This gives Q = 0.05 mag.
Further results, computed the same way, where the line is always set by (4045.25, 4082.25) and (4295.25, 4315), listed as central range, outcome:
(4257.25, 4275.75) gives -0.17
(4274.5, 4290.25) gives -0.17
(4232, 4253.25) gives -0.16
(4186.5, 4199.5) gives -0.06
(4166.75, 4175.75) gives -0.06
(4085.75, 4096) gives -0.08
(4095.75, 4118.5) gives -0.03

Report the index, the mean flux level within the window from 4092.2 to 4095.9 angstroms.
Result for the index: 6.91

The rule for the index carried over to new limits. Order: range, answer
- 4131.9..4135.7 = 6.62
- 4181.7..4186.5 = 6.82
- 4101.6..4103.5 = 6.36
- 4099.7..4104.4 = 6.36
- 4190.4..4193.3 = 6.86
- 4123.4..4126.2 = 7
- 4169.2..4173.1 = 6.9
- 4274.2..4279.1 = 7.04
